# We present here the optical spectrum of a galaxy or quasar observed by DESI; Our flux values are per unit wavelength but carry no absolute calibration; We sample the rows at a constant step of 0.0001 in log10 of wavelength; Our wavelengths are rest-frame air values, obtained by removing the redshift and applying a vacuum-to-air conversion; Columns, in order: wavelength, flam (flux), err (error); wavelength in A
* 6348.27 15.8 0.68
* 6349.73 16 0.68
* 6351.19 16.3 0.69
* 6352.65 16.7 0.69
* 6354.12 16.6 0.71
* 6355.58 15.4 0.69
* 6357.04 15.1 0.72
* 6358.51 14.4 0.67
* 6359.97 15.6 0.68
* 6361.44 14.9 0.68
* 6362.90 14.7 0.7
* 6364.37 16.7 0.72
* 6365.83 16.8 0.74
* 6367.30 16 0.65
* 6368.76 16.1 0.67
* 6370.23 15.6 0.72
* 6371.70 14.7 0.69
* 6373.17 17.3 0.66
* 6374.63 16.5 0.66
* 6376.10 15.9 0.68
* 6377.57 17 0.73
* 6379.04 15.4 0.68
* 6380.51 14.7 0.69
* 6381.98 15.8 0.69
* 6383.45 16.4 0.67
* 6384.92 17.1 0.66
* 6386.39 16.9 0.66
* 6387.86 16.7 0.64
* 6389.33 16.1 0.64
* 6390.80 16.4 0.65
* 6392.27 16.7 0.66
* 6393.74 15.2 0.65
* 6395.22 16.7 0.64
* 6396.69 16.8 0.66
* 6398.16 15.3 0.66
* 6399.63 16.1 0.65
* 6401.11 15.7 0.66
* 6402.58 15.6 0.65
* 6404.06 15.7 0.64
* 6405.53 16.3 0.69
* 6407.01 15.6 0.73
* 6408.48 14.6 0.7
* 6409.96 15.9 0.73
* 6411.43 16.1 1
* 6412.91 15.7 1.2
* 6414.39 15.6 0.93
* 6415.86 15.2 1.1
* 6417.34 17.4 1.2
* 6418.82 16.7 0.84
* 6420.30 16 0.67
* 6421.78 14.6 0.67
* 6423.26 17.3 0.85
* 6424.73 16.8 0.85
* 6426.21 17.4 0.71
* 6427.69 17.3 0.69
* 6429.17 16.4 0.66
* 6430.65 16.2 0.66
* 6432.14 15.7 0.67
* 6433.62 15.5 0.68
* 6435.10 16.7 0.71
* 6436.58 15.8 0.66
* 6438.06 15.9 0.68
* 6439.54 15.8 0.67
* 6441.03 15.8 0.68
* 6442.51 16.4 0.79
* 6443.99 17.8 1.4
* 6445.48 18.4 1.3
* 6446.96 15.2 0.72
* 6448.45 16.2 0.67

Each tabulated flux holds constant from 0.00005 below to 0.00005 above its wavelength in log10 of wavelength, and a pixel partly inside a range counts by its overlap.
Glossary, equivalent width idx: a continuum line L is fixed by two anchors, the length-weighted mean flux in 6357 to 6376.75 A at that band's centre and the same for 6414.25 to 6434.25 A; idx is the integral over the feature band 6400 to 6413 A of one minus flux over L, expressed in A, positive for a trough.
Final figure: 0.36 A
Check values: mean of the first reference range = 15.8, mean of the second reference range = 16.3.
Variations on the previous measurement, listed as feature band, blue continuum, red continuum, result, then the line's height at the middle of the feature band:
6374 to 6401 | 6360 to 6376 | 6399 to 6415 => -0.7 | 15.8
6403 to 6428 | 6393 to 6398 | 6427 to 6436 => 0.2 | 16.2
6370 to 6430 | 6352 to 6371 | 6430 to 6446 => -0.4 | 16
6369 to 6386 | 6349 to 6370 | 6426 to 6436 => -0.1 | 16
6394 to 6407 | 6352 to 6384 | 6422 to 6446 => 0.2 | 16.2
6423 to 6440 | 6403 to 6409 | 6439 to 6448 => -0.1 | 16.2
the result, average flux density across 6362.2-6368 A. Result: 16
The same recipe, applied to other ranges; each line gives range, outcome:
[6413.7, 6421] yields 16.2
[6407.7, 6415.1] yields 15.6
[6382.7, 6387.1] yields 16.8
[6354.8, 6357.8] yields 15.3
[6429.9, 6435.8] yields 16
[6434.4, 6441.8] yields 16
